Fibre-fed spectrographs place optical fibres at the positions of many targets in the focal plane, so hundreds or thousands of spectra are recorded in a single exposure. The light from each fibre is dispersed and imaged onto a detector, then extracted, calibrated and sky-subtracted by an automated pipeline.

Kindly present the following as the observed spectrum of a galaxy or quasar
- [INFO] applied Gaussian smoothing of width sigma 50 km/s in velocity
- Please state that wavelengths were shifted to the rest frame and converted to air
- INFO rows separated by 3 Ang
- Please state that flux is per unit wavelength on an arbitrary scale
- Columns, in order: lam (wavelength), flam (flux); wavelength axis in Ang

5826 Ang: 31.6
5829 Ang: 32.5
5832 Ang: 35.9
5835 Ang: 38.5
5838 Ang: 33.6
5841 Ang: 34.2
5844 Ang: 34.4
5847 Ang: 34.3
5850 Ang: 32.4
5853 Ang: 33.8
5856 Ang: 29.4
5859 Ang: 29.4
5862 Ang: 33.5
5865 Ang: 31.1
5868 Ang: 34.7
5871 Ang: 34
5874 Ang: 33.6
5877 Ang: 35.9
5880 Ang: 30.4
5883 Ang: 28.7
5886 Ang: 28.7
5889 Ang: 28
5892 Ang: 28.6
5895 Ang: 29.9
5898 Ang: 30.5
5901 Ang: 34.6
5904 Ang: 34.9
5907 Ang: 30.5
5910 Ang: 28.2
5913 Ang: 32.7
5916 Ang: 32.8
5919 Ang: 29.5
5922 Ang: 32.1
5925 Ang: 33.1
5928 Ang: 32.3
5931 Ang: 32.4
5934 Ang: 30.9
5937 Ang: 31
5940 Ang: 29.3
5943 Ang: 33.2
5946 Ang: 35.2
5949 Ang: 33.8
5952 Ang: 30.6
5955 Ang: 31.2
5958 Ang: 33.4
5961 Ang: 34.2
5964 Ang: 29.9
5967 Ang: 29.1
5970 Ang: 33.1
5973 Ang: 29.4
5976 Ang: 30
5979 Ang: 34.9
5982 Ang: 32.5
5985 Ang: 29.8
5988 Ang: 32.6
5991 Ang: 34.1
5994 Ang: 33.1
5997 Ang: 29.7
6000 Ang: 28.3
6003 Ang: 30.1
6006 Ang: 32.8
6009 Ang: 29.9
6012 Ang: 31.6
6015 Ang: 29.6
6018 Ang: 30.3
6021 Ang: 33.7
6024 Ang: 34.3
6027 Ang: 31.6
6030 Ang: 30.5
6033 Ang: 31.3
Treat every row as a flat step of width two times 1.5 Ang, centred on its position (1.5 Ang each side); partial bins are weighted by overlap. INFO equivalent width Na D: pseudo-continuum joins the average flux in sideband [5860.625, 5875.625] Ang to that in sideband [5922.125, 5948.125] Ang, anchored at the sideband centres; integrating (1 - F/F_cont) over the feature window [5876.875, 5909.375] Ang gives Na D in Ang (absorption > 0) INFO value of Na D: 2.2 Ang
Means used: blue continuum 33.4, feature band 30.7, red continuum 32.2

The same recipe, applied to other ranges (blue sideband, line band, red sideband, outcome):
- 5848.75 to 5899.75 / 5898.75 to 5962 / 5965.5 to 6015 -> -1.7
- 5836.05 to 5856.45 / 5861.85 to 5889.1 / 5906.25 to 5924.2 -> 0.4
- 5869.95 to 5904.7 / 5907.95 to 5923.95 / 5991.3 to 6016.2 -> 0.1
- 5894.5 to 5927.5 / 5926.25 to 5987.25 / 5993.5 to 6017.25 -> -1.3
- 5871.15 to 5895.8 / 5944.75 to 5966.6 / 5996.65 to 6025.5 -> -1.1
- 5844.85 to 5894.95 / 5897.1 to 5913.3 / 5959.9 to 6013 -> -0.2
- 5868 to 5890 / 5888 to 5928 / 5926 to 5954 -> 0.7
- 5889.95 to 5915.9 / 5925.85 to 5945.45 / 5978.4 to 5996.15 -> 0.0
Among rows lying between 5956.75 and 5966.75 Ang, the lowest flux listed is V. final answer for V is 29.9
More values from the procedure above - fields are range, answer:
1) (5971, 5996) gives 29.4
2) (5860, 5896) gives 28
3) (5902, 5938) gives 28.2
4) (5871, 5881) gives 30.4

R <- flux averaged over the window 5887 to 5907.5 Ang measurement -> 31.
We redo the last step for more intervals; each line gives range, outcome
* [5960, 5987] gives 31.4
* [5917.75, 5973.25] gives 31.8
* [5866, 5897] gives 31.2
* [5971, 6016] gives 31.3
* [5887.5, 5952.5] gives 31.6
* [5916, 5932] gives 31.9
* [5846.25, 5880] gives 32.8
